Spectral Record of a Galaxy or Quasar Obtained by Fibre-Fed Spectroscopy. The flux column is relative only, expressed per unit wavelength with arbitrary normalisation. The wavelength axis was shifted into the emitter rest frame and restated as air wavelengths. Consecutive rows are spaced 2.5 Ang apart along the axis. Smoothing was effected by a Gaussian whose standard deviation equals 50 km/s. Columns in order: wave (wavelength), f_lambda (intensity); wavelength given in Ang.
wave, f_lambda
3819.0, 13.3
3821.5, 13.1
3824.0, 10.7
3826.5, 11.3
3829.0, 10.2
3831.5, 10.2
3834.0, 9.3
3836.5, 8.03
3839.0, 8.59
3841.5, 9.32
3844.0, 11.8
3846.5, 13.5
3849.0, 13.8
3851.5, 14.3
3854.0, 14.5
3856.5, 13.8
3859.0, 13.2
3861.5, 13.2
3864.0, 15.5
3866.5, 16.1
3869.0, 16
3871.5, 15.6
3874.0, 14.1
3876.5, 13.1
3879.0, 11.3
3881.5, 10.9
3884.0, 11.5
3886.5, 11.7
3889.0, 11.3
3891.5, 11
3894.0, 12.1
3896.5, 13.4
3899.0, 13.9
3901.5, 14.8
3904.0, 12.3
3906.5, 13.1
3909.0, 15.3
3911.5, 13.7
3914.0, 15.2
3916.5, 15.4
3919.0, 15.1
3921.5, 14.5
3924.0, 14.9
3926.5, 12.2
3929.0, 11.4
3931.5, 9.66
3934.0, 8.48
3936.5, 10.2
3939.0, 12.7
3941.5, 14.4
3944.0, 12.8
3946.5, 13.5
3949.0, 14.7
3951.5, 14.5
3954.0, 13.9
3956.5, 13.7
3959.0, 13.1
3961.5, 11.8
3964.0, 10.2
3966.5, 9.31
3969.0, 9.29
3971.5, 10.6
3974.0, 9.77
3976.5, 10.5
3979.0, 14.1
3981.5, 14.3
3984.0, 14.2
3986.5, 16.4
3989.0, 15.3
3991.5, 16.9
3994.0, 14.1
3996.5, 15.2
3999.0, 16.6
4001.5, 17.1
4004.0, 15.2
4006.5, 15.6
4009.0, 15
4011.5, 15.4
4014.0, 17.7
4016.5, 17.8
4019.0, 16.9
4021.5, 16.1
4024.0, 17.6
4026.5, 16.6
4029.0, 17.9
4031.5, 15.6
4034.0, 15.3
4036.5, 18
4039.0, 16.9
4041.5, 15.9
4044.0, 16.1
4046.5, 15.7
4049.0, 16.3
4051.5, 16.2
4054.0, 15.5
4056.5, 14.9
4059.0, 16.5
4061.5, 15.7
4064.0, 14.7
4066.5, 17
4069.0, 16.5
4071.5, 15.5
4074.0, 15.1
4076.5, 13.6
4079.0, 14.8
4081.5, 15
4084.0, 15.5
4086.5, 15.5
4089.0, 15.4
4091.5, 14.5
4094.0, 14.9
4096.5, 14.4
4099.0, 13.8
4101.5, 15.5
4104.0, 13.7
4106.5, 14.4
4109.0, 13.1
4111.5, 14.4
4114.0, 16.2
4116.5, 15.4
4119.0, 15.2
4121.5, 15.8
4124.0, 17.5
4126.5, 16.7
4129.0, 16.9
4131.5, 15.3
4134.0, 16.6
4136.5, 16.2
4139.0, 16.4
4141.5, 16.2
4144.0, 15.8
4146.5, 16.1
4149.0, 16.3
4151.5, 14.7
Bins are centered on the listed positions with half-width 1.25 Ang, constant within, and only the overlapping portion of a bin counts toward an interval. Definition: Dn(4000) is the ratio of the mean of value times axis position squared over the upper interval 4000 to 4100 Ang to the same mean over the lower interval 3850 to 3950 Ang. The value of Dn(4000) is 1.29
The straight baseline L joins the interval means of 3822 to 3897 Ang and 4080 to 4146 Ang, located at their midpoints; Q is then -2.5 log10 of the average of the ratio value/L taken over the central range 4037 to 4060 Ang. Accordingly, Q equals -0.10 mag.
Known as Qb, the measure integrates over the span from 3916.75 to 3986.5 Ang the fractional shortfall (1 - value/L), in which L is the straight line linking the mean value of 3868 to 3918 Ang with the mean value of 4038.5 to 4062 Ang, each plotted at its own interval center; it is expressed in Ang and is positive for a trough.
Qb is 8.71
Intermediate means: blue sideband 13.3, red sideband 15.9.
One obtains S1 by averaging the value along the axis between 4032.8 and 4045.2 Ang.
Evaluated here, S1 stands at 16.4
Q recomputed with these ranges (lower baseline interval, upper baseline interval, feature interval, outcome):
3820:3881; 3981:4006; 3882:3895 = 0.16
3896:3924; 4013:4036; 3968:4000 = 0.17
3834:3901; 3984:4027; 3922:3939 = 0.24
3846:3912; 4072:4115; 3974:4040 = -0.11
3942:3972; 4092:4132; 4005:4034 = -0.22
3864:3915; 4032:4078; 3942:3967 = 0.11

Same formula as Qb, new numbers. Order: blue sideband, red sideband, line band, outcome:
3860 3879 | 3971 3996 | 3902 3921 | -0.10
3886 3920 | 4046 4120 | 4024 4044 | -2.63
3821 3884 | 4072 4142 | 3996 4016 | -2.72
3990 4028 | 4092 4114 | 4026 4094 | -2.27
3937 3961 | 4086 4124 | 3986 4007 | -2.81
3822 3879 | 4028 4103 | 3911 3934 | 0.44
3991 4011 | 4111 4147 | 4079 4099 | 1.27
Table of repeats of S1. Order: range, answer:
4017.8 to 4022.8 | 16.5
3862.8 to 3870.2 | 15.9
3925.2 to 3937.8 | 10.4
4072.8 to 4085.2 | 14.8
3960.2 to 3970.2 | 10.2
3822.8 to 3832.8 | 10.6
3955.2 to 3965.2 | 12.2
